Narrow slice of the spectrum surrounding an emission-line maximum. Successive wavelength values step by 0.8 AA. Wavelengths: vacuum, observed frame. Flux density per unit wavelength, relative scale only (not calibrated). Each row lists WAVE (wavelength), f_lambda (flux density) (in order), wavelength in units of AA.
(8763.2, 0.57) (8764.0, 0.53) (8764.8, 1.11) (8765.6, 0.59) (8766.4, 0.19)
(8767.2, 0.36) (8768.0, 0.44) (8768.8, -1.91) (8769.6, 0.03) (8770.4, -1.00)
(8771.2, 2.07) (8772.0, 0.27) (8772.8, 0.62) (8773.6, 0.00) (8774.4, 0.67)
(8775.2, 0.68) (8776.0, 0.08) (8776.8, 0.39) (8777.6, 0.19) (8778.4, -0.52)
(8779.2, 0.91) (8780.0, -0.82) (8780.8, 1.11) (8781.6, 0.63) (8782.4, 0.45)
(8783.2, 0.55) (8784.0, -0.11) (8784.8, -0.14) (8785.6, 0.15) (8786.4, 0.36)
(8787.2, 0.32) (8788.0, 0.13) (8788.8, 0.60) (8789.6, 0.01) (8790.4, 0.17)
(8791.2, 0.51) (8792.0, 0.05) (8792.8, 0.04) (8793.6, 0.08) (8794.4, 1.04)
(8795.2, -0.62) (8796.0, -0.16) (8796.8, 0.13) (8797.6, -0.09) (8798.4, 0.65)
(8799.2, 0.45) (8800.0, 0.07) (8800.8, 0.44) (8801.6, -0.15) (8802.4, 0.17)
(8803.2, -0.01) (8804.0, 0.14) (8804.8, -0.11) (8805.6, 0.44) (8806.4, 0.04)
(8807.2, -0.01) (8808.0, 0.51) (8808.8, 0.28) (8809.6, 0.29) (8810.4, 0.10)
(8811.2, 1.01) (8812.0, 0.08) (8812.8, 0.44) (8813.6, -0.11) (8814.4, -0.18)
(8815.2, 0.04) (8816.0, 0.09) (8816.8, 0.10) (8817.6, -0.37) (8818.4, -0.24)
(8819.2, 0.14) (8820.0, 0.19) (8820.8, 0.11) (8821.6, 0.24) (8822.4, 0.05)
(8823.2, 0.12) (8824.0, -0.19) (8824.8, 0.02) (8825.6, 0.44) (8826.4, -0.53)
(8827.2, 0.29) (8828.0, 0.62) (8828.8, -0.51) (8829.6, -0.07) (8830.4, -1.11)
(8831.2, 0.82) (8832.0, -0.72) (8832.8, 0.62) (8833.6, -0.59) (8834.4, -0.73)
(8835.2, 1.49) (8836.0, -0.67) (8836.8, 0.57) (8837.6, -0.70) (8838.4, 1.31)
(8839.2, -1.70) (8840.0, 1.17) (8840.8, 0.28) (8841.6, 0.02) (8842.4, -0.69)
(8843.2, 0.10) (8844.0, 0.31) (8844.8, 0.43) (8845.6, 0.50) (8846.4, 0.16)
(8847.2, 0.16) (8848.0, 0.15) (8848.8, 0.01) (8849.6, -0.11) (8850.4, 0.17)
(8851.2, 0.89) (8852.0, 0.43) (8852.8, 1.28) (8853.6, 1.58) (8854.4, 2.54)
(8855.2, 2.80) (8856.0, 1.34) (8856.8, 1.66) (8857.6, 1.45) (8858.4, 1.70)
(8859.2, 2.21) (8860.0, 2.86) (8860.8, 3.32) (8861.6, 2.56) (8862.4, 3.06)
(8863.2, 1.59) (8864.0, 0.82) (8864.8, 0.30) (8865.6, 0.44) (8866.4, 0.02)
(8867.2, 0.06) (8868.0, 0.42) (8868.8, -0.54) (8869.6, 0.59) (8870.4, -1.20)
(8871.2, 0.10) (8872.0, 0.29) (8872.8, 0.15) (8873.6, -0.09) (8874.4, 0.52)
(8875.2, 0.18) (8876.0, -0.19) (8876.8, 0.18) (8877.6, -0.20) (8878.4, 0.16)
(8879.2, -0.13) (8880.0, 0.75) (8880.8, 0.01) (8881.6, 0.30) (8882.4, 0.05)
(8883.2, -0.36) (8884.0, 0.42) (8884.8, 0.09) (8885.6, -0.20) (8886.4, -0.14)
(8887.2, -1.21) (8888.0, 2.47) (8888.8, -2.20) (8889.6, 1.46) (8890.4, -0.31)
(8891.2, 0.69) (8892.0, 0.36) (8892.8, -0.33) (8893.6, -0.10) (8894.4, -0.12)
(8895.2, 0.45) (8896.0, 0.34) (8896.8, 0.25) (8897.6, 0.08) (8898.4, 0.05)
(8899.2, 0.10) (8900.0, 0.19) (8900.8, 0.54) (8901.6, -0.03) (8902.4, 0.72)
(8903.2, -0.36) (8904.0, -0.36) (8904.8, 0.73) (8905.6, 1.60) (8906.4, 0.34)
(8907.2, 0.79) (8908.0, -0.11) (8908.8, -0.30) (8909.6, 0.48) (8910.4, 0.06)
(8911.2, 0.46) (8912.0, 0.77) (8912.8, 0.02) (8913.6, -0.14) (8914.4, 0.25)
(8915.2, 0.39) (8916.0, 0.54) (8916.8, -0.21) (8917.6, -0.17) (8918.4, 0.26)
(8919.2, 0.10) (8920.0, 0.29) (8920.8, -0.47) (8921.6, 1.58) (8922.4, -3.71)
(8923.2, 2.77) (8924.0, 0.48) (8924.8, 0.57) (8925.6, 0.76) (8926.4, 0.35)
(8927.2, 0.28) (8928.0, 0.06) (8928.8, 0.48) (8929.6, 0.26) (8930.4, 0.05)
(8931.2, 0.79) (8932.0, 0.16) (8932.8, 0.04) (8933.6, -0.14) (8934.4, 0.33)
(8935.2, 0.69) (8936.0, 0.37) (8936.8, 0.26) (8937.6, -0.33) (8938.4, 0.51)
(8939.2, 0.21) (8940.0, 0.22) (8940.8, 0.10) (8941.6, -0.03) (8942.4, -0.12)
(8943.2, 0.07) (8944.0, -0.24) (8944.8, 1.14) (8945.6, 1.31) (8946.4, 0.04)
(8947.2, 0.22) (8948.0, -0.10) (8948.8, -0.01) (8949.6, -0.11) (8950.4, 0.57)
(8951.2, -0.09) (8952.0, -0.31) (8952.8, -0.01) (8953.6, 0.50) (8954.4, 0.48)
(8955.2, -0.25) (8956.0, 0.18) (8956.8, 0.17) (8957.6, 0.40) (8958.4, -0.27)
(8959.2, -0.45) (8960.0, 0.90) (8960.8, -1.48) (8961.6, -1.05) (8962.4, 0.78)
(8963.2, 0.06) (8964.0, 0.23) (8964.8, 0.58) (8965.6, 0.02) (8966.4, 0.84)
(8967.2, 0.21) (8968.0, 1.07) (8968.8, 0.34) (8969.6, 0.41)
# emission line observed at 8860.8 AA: [O II] 3727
